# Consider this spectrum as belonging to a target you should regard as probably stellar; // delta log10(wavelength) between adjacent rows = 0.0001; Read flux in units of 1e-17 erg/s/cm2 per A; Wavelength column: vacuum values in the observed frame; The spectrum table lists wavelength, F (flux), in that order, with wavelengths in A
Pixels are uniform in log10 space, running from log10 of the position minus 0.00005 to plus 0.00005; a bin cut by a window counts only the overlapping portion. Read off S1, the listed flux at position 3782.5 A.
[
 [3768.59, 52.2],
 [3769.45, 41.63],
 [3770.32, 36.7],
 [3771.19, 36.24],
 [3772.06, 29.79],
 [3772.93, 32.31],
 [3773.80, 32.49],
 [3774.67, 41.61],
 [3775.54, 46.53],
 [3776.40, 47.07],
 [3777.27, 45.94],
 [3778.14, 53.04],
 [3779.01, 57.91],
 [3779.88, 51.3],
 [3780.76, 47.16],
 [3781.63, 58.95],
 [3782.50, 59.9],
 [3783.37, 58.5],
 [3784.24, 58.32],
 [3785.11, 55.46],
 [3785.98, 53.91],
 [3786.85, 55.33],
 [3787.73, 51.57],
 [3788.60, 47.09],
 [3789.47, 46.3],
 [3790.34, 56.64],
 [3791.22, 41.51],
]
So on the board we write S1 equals 59.9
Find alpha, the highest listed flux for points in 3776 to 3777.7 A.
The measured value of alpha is 47.07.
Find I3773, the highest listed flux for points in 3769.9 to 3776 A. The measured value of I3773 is 46.53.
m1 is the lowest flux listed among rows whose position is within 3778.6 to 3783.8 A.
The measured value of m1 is 47.16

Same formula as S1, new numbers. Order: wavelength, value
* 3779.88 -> 51.3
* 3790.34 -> 56.64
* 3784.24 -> 58.32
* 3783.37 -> 58.5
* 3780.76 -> 47.16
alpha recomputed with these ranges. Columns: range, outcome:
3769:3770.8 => 41.63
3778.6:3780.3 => 57.91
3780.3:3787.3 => 59.9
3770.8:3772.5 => 36.24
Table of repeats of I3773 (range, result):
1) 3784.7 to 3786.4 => 55.46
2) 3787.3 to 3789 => 51.57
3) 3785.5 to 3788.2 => 55.33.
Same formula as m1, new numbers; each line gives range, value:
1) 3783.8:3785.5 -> 55.46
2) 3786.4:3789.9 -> 46.3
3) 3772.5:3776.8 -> 32.31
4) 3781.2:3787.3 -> 53.91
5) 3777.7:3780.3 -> 51.3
